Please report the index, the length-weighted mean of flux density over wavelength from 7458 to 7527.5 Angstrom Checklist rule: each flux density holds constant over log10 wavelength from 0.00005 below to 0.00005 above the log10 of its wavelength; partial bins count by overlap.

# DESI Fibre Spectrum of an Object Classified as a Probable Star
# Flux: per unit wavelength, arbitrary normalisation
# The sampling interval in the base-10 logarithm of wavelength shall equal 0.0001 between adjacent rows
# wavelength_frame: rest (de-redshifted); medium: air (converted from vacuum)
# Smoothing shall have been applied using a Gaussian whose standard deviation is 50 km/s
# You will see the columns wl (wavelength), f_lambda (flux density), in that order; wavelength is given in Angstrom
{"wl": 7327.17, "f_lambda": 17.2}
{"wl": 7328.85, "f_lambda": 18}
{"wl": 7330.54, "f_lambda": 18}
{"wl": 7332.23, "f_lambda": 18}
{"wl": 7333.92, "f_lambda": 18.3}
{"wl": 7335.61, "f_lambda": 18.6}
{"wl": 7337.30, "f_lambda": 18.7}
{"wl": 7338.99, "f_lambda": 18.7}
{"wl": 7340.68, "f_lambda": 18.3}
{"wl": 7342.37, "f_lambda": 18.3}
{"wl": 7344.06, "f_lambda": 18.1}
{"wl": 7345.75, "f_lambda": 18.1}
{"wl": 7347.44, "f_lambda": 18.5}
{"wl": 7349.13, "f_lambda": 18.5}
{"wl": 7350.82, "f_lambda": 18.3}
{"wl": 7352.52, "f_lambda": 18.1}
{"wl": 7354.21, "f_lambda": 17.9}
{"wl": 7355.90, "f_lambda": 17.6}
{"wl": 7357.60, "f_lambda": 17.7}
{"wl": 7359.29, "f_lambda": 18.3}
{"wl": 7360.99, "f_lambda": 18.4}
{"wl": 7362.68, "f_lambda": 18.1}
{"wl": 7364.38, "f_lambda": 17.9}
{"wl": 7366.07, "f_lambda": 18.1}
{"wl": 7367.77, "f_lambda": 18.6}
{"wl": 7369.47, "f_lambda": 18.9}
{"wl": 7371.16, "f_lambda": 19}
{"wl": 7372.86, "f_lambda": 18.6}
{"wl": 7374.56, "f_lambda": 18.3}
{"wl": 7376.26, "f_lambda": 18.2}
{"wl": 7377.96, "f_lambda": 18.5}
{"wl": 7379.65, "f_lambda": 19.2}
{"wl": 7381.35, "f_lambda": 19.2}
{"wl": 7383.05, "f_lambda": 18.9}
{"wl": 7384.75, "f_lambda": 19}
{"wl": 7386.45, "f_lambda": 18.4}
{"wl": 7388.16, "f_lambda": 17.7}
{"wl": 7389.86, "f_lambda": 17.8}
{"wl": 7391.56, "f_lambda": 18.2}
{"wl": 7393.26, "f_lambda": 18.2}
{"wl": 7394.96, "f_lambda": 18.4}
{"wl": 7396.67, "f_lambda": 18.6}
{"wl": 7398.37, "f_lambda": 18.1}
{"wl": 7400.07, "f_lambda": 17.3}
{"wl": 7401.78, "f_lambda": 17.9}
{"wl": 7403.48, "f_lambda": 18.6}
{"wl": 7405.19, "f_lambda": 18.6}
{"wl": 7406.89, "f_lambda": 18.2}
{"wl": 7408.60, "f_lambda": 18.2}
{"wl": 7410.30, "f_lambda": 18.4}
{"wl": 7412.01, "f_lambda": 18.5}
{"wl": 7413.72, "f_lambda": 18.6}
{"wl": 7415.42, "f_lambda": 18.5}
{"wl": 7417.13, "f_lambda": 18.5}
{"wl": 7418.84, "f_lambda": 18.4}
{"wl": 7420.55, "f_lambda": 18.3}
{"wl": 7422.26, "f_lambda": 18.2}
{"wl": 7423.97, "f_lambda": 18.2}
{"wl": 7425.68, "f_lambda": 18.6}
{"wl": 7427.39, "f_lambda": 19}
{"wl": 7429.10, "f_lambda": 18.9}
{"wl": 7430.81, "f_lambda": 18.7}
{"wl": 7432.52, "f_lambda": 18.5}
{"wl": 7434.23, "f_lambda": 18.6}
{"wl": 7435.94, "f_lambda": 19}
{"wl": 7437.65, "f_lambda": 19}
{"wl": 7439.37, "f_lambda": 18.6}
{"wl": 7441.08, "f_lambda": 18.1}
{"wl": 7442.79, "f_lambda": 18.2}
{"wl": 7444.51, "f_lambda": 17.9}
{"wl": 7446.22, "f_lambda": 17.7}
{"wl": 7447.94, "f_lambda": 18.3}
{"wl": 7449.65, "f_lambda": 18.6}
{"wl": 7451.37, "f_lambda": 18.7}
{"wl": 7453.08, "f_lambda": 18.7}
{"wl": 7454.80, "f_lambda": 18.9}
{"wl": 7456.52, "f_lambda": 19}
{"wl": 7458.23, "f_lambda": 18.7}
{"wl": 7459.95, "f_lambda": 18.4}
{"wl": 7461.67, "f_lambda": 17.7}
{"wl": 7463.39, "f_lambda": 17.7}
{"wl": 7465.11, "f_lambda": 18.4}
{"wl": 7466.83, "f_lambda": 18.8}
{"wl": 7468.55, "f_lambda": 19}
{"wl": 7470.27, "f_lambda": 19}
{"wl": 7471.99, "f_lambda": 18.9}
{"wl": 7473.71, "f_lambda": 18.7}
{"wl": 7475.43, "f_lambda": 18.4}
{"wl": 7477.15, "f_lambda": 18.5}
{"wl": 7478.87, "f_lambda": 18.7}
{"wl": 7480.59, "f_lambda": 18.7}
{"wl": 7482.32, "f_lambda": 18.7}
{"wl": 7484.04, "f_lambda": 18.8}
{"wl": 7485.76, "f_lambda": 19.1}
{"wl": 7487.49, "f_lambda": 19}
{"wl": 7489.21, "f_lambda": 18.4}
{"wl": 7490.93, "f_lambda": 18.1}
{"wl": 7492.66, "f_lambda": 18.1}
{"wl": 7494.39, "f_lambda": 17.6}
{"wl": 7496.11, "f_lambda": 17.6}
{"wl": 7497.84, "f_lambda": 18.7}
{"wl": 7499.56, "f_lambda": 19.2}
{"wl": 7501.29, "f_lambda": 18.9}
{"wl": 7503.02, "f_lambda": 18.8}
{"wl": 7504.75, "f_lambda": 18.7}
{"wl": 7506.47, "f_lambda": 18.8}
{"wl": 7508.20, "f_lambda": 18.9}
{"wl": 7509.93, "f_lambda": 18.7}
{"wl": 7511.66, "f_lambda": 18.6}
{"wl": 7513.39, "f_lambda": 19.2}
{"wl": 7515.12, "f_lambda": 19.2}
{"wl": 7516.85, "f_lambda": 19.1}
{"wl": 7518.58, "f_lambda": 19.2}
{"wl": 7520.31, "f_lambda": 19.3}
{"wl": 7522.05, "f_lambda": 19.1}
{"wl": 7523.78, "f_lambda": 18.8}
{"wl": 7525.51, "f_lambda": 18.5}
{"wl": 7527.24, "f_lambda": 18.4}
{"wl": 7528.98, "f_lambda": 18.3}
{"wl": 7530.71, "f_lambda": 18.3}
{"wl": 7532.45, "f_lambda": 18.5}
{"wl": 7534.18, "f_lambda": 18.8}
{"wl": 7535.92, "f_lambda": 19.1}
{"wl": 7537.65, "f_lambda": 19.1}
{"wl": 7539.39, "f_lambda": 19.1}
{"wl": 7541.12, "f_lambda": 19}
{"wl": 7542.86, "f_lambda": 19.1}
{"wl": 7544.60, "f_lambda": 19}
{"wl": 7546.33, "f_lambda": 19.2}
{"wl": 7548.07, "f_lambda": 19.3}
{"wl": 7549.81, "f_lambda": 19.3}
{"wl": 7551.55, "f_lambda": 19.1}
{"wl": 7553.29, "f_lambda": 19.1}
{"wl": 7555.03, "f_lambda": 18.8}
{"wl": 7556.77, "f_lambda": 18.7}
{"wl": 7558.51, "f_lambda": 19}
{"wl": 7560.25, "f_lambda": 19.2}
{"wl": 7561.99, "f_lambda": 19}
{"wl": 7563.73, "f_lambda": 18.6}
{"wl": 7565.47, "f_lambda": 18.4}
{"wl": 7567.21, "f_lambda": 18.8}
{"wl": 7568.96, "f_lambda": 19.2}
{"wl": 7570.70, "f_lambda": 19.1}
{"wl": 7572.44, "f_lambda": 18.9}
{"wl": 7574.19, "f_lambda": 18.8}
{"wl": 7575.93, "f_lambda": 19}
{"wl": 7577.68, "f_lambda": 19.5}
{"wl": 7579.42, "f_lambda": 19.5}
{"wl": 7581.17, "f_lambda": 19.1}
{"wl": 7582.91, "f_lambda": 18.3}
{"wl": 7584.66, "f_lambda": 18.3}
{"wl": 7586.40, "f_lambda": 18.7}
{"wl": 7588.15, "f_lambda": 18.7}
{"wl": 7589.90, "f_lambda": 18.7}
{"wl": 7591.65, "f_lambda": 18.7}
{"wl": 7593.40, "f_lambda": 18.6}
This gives 18.7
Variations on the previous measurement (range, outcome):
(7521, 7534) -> 18.6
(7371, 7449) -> 18.4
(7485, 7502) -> 18.5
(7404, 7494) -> 18.5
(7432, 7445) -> 18.5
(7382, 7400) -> 18.3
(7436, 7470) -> 18.5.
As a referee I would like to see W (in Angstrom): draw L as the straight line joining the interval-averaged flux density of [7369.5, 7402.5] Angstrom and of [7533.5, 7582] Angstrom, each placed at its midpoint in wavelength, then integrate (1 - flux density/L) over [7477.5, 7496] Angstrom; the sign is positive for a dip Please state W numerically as 0.3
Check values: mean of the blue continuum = 18.4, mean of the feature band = 18.5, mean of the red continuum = 19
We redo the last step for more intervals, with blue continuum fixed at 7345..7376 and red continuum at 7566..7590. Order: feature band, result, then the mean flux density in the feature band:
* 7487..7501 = 0.23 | 18.3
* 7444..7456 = 0.06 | 18.4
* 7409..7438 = -0.18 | 18.6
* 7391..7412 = 0.17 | 18.2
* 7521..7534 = 0.12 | 18.6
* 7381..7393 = -0.04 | 18.4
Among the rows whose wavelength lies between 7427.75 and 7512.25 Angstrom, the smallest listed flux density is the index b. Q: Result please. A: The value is 17.6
